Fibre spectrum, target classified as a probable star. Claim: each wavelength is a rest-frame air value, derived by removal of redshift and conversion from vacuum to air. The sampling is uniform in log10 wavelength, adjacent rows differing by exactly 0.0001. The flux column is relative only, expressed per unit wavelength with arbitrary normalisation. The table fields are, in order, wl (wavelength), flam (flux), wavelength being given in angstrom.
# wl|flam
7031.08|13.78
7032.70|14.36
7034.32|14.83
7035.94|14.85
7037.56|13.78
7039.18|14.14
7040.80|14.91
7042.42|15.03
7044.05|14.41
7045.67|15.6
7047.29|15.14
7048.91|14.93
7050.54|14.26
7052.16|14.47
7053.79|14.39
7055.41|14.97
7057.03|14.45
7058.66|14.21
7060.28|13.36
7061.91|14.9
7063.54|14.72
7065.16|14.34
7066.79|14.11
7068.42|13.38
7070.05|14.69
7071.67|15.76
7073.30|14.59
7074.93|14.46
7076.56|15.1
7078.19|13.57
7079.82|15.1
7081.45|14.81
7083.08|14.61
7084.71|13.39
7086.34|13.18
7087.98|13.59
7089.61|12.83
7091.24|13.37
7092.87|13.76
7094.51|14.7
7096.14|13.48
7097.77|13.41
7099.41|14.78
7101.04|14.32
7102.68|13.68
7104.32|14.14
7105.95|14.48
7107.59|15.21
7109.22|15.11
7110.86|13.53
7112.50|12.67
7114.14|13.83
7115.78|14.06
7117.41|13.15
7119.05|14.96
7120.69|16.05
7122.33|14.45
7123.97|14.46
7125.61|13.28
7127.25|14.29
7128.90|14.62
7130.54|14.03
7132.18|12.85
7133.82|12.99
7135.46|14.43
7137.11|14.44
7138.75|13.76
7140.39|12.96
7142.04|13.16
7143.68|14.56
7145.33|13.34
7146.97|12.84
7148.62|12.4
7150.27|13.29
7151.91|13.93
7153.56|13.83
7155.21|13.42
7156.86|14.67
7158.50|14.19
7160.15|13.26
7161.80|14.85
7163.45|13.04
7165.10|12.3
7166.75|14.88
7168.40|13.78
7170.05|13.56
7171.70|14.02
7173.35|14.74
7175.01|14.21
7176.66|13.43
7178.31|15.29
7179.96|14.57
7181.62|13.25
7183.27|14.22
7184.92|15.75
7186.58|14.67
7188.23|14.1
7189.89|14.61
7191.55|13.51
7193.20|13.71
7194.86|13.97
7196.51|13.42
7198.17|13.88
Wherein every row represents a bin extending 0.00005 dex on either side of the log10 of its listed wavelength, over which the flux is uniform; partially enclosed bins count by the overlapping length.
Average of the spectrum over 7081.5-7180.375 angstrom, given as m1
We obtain 13.9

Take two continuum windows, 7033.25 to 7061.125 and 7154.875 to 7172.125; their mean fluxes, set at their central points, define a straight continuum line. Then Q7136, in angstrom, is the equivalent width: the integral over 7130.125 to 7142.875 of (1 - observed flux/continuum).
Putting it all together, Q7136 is 0.4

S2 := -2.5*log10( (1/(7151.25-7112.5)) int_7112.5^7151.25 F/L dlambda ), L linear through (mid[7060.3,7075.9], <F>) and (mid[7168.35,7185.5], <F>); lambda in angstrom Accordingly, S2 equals 0.04 mag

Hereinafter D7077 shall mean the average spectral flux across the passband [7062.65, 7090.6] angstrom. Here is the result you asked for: 14.2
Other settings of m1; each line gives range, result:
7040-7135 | 14.3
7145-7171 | 13.6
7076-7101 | 14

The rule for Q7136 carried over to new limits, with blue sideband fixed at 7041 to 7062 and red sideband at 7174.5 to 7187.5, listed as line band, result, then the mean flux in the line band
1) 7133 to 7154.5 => 1.4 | 13.5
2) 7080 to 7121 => 1.5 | 14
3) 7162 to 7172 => 0.6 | 13.7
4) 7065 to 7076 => 0.1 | 14.5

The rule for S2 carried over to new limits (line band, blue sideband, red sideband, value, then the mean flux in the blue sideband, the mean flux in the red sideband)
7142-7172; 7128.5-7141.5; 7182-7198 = 0.02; 13.7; 14.2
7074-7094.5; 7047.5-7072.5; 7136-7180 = 0.02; 14.5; 13.8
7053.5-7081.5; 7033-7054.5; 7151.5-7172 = 0.00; 14.7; 13.8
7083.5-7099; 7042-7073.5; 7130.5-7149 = 0.04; 14.6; 13.5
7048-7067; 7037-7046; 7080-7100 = -0.01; 14.6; 13.9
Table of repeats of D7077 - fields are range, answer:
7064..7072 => 14.4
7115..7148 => 13.9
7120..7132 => 14.3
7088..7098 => 13.6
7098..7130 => 14.2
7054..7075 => 14.5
